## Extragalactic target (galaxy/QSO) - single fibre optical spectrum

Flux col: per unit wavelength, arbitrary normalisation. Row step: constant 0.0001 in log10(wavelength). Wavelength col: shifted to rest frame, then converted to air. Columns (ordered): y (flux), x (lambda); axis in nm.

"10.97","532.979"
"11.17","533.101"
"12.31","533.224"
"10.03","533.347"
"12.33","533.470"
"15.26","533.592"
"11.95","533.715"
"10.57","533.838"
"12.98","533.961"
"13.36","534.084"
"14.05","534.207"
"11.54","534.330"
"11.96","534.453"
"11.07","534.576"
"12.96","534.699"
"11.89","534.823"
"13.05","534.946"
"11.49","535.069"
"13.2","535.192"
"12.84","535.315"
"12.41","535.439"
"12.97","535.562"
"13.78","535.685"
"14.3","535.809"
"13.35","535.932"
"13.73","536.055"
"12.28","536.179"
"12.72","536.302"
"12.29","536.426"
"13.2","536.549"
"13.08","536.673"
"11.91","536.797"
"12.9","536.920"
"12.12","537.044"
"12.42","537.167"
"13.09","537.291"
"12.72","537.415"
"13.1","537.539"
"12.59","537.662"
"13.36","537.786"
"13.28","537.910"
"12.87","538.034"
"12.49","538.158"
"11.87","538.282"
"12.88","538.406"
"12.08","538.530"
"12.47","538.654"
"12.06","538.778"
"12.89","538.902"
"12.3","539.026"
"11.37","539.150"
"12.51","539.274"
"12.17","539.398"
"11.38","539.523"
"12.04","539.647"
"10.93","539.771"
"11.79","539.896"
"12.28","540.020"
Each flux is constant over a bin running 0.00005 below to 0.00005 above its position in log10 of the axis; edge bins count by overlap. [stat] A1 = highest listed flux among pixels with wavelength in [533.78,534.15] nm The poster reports 13.36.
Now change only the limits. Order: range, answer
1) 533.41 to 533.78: 15.26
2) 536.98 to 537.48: 13.09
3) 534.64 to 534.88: 12.96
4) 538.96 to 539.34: 12.51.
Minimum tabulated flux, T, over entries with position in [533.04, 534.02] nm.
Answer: 10.03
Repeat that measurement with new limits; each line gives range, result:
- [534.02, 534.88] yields 11.07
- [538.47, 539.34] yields 11.37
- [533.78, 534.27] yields 10.57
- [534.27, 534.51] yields 11.54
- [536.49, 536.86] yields 11.91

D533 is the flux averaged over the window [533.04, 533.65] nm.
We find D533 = 12.2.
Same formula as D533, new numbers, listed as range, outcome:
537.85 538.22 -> 12.9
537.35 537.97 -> 13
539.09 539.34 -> 12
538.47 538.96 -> 12.4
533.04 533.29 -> 11.7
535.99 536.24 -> 13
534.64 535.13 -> 12.3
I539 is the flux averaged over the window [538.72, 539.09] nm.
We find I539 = 12.4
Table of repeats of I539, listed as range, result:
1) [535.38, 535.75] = 13.1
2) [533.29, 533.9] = 12.1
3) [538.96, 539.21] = 11.9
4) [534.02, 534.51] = 12.7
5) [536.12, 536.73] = 12.7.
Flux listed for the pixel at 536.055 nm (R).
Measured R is 13.73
